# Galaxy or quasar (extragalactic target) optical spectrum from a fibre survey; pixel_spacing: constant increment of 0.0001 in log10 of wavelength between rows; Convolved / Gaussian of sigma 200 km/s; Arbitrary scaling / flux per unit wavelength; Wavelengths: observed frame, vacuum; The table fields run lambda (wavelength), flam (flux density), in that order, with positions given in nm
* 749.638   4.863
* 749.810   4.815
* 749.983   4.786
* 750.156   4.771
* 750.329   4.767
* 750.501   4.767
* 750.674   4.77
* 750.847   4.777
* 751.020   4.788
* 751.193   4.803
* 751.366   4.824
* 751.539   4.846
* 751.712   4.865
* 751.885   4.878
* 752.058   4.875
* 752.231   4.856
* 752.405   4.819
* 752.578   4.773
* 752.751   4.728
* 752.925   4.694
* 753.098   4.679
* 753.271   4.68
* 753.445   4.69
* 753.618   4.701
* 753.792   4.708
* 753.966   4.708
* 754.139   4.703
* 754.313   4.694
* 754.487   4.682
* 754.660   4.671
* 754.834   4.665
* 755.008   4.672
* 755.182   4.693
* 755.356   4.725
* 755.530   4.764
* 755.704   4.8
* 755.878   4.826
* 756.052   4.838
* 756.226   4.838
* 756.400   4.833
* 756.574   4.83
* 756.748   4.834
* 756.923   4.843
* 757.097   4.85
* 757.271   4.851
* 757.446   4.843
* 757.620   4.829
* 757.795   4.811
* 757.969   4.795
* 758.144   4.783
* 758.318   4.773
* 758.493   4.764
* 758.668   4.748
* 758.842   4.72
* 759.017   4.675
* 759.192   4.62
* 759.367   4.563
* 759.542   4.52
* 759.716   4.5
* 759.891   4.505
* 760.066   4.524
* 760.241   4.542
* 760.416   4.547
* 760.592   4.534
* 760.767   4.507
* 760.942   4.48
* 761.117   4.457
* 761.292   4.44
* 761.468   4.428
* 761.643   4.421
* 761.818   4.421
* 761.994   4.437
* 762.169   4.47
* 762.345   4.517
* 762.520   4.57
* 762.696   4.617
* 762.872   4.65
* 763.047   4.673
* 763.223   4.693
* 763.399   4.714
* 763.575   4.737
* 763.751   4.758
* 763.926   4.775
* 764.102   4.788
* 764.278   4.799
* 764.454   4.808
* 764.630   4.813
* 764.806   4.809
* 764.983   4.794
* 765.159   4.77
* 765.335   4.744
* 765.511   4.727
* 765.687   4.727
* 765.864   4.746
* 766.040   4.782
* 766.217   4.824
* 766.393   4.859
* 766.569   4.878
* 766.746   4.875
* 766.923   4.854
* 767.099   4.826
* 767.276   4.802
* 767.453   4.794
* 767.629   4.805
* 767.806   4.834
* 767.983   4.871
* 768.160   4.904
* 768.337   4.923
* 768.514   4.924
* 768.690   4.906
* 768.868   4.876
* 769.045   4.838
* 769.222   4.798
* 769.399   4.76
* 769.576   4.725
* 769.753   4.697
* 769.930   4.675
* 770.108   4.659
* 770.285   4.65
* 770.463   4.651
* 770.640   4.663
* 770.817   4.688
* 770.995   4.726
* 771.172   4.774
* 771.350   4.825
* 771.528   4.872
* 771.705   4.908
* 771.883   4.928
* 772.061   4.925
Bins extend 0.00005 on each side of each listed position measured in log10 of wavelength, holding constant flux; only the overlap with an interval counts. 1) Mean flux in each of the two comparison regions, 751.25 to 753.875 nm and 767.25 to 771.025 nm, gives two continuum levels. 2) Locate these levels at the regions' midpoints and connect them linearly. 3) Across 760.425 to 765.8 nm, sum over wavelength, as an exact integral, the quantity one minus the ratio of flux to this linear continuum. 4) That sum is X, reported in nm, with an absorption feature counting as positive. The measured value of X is 0.16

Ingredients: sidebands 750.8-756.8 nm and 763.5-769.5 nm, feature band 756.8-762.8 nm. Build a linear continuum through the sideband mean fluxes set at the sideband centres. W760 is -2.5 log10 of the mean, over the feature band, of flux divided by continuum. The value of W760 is 0.04 mag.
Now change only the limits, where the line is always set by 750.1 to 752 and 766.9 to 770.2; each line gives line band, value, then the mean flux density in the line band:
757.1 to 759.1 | 0.01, 4.78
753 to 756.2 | 0.02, 4.72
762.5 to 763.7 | 0.03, 4.67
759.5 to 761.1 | 0.07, 4.52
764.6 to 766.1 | 0.01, 4.77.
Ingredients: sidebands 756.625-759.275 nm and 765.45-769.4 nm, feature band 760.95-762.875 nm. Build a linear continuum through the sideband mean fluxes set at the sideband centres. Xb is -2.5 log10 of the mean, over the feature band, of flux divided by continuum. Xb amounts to 0.07 mag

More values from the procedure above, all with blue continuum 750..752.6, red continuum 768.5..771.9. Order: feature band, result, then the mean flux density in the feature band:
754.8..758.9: 0.00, 4.79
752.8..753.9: 0.03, 4.69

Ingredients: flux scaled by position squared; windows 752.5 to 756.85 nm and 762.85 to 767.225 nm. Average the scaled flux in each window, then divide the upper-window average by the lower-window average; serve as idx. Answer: 1.04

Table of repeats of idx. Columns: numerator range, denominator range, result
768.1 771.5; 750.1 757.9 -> 1.04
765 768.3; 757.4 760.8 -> 1.05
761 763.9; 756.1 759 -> 0.96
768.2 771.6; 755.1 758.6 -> 1.03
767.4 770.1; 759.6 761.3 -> 1.09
